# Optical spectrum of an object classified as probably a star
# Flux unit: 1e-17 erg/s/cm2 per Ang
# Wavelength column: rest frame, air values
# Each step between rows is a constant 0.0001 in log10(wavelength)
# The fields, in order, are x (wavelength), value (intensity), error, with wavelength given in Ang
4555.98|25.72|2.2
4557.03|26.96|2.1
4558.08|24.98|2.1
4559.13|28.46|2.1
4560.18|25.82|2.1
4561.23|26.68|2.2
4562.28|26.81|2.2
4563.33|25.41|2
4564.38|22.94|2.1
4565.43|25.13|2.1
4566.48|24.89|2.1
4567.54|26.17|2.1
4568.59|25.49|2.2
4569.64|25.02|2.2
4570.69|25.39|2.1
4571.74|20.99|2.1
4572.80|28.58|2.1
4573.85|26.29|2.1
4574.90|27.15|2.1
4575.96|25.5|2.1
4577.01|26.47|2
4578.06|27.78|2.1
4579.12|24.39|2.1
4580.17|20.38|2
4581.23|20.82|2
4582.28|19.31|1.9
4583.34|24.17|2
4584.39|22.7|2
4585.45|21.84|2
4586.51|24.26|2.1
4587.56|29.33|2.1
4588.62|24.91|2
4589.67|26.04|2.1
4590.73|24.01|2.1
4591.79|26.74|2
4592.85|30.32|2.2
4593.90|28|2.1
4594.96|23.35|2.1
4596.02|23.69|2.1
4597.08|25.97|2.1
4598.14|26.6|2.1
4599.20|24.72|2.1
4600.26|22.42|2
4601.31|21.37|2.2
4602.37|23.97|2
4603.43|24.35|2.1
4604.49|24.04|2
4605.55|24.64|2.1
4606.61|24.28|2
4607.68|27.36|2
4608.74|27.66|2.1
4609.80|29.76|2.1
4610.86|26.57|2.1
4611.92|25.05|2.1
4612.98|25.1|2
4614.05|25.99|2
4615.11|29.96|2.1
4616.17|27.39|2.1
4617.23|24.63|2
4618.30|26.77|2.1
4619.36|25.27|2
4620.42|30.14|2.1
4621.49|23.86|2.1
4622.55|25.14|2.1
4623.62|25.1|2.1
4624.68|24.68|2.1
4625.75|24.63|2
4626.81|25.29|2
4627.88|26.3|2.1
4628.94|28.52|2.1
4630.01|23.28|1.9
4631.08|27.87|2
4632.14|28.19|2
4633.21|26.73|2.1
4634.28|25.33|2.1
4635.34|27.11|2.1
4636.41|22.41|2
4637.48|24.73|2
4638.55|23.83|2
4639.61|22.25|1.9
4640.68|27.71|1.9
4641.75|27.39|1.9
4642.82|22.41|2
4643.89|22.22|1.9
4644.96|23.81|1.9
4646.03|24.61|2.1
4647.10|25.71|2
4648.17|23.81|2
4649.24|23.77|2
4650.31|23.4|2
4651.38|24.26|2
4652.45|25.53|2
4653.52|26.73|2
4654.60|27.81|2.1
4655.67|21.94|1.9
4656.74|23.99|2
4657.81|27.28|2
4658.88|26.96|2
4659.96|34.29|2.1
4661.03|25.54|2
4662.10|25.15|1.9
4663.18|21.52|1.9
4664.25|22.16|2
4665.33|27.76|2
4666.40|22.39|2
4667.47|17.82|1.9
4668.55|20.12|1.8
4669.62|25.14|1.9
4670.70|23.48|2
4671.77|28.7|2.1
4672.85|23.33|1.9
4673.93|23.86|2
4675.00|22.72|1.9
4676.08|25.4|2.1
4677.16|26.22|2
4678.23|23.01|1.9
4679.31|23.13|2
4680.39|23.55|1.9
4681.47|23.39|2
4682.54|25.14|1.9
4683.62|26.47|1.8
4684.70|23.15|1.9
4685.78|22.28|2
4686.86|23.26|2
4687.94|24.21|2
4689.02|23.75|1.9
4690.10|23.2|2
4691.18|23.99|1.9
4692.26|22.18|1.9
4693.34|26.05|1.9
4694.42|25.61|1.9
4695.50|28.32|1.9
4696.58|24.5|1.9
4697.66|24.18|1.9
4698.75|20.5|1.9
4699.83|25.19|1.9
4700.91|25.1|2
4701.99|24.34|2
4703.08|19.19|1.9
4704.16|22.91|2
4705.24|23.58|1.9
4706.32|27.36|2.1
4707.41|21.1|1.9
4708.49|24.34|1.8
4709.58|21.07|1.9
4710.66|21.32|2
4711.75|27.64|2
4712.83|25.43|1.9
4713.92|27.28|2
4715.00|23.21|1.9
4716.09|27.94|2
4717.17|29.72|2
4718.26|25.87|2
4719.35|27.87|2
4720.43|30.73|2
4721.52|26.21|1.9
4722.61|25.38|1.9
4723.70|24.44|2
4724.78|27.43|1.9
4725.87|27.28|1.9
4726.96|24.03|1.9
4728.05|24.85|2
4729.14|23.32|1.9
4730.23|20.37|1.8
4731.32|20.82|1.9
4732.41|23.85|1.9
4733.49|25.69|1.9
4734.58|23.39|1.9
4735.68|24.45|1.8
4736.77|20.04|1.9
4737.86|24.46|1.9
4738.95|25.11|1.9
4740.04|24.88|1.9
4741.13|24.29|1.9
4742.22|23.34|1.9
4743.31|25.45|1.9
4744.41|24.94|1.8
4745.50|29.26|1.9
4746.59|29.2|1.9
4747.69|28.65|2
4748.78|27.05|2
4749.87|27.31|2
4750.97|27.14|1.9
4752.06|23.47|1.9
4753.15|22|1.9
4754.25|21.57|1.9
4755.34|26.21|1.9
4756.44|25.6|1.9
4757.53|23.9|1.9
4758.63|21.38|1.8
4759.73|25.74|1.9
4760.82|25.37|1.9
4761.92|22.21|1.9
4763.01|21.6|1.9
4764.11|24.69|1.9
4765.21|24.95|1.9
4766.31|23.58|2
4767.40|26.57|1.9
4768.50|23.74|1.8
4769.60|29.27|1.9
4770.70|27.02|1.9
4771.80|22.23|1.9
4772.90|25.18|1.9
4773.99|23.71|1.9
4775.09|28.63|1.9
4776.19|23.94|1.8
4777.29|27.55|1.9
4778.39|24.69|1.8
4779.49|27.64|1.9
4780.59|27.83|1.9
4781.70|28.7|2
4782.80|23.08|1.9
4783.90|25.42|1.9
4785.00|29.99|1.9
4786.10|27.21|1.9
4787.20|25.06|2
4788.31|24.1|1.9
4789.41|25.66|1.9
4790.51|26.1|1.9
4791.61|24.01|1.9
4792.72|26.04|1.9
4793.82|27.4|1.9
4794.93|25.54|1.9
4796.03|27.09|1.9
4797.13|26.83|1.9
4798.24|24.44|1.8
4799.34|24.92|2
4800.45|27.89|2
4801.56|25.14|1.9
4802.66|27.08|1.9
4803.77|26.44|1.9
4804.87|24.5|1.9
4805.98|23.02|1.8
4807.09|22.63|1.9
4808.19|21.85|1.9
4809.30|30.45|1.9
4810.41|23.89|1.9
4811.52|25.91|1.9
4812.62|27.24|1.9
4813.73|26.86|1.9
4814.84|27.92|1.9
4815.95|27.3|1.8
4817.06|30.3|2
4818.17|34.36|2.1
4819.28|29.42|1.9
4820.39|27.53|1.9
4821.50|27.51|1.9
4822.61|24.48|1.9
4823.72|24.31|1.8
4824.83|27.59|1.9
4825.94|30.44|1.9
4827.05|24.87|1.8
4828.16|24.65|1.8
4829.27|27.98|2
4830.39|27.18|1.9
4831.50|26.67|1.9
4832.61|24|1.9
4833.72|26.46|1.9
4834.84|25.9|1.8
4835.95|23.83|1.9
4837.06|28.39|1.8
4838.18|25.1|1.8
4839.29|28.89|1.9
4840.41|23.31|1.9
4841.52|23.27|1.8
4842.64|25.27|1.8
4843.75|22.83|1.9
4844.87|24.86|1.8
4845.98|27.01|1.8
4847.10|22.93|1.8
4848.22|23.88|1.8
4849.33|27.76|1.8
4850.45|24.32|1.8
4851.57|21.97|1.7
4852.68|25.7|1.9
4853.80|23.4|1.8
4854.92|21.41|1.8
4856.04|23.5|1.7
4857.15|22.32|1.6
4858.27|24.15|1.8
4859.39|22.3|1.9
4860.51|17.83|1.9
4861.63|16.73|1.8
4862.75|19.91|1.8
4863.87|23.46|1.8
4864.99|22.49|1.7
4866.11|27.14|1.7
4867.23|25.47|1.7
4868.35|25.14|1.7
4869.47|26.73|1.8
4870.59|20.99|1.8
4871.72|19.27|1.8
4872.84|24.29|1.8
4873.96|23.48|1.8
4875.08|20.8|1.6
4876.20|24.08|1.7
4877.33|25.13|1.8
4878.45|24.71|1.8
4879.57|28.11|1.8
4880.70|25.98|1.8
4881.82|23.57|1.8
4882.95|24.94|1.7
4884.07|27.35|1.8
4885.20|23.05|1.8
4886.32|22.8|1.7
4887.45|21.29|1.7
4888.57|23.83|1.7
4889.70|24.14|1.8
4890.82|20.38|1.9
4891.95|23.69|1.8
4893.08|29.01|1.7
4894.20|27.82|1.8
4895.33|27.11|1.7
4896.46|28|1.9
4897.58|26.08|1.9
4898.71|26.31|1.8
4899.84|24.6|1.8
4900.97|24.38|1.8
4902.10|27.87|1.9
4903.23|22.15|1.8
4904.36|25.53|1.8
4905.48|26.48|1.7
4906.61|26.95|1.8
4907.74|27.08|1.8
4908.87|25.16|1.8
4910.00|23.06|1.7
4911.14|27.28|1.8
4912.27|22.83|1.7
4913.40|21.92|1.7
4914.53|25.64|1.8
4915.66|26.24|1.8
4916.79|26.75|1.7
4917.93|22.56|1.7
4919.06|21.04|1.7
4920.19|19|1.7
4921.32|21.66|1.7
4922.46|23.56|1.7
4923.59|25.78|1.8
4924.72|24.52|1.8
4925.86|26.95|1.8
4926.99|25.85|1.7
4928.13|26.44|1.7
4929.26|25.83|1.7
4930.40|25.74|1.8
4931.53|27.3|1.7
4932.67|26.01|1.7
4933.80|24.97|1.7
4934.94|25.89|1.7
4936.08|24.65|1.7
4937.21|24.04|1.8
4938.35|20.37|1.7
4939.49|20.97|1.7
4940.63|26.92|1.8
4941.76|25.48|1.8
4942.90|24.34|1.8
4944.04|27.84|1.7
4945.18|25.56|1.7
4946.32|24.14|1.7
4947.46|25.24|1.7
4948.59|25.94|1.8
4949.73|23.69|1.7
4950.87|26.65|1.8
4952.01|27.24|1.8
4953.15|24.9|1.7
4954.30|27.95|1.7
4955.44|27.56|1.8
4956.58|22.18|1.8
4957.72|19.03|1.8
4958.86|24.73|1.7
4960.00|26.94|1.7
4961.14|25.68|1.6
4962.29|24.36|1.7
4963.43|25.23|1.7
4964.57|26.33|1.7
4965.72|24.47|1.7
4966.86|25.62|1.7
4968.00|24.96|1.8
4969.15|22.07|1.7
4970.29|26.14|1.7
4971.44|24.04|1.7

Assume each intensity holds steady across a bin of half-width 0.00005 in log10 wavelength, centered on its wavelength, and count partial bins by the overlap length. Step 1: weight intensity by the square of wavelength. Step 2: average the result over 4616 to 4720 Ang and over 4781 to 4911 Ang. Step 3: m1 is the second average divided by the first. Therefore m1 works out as 1.1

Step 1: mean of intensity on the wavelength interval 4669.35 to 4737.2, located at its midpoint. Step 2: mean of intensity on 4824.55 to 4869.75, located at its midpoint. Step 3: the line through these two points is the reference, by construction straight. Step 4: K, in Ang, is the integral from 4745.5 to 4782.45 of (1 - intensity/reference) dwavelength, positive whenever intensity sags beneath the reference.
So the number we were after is -1.4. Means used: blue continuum 24.5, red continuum 24.5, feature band 25.4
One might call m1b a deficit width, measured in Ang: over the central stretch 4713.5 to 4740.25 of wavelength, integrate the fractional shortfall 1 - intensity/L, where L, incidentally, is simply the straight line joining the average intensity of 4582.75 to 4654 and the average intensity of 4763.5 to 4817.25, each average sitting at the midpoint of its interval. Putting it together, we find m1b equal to 0.59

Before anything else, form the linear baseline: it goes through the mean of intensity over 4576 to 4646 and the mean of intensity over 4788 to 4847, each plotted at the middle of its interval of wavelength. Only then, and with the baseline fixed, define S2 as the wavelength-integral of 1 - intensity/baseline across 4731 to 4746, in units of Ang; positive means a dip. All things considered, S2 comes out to 0.9 Ang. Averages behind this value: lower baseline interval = 25.3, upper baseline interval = 26.1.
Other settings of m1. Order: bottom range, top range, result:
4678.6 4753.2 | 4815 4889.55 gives 1.06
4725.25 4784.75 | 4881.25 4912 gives 1.07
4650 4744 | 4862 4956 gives 1.10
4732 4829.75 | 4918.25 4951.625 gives 1.02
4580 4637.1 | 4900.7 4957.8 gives 1.12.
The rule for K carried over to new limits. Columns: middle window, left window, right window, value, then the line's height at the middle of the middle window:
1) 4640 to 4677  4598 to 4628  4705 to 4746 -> 1.0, 25.3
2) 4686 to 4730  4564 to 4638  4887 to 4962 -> 0.8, 25.2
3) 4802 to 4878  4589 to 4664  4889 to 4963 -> 0.6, 25.2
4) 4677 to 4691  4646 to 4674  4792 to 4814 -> 0.6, 24.9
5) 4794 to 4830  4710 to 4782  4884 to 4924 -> -2.3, 25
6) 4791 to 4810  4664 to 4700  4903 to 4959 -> -1.0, 24.4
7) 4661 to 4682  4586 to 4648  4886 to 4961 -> 1.5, 25.5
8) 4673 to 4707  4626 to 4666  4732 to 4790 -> 1.7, 25.3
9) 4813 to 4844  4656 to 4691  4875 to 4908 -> -2.2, 24.9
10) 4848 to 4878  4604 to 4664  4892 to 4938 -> 2.6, 25.3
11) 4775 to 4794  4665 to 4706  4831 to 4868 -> -1.8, 24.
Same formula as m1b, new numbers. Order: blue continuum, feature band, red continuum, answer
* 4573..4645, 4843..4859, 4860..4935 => 0.38 Ang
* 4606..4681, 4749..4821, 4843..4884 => -4.79 Ang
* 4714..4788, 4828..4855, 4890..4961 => 0.04 Ang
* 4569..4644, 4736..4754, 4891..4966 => -0.08 Ang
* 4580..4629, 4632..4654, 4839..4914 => 0.30 Ang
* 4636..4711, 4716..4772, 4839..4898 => -2.26 Ang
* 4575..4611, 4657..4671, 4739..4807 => 0.32 Ang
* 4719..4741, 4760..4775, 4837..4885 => -0.18 Ang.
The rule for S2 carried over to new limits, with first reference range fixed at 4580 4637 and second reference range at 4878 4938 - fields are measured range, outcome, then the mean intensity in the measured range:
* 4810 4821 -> -1.33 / 28.1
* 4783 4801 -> -0.66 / 26.1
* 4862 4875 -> 0.90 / 23.3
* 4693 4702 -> 0.14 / 24.9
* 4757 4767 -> 0.56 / 23.8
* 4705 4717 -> 0.23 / 24.8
